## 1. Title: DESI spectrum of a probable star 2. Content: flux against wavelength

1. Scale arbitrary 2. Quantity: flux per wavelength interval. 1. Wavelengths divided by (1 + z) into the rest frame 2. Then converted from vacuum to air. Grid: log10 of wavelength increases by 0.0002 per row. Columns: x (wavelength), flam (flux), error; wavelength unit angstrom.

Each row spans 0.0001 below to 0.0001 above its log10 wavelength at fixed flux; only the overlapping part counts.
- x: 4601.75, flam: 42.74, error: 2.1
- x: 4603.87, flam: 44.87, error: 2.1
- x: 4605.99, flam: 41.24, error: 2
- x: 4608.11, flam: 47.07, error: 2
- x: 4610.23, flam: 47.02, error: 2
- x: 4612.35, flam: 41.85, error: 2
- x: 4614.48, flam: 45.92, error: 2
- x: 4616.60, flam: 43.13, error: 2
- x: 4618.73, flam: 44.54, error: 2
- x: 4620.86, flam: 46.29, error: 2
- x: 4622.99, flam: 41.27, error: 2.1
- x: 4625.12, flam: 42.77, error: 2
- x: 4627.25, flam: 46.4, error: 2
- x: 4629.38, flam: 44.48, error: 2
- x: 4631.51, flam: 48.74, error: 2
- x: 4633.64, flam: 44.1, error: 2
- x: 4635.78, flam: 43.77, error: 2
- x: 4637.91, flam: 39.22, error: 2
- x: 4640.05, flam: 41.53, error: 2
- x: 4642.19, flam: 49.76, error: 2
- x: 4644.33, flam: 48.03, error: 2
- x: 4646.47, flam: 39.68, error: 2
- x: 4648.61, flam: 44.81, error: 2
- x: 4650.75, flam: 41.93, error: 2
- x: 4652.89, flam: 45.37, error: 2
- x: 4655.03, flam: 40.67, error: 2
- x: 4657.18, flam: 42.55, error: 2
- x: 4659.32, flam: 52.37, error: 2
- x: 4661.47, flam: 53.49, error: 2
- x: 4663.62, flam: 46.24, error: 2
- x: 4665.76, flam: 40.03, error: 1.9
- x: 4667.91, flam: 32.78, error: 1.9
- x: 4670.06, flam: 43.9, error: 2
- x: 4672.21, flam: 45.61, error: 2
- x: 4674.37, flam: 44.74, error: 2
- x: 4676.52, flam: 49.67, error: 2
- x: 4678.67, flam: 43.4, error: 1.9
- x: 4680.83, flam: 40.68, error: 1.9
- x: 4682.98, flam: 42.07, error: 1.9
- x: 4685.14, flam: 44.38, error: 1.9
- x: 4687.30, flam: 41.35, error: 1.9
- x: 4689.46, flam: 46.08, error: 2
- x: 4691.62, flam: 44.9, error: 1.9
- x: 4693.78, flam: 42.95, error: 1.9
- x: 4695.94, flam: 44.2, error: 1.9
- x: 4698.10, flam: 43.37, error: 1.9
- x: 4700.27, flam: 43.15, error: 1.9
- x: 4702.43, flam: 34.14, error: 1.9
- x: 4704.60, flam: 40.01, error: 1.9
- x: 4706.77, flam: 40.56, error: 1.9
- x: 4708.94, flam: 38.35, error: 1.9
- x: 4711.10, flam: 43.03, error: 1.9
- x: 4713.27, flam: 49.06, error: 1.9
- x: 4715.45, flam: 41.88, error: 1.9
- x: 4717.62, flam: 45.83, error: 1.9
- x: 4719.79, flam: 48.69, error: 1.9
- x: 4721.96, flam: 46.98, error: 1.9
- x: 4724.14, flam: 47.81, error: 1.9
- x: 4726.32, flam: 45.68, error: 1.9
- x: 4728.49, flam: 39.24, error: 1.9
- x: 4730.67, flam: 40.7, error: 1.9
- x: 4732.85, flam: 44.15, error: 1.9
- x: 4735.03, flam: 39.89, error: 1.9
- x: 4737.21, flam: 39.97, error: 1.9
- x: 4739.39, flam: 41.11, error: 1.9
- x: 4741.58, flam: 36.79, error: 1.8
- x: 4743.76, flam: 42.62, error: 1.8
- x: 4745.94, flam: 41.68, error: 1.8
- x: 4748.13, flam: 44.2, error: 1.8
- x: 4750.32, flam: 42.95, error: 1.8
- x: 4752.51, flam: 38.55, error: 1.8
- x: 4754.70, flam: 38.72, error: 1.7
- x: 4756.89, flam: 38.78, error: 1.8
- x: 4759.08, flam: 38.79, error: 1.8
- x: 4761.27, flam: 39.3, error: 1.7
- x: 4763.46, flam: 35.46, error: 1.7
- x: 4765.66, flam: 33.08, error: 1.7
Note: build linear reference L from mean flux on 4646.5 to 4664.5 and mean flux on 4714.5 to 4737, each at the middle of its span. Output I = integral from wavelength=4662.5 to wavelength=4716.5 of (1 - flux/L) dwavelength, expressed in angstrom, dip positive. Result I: 2.5 angstrom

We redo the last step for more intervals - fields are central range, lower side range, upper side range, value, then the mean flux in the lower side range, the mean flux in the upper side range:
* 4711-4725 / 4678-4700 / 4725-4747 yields -1.44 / 43.3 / 41.3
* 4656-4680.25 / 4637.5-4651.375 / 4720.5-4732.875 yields -0.52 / 43.8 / 44.2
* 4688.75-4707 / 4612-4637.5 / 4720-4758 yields 0.28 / 44.4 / 41.9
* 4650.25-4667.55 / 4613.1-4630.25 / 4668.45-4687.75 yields -0.39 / 44.3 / 43.7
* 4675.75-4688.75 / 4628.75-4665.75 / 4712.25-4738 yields 0.32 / 45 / 44.2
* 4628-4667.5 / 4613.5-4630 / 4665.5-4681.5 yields -0.99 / 44.3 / 42.8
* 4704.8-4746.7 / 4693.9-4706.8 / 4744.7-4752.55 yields -1.09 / 41.1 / 42.3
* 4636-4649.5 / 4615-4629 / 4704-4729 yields 0.10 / 44.2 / 44.1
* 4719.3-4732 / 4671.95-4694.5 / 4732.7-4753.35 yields -0.81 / 44.1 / 41.1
